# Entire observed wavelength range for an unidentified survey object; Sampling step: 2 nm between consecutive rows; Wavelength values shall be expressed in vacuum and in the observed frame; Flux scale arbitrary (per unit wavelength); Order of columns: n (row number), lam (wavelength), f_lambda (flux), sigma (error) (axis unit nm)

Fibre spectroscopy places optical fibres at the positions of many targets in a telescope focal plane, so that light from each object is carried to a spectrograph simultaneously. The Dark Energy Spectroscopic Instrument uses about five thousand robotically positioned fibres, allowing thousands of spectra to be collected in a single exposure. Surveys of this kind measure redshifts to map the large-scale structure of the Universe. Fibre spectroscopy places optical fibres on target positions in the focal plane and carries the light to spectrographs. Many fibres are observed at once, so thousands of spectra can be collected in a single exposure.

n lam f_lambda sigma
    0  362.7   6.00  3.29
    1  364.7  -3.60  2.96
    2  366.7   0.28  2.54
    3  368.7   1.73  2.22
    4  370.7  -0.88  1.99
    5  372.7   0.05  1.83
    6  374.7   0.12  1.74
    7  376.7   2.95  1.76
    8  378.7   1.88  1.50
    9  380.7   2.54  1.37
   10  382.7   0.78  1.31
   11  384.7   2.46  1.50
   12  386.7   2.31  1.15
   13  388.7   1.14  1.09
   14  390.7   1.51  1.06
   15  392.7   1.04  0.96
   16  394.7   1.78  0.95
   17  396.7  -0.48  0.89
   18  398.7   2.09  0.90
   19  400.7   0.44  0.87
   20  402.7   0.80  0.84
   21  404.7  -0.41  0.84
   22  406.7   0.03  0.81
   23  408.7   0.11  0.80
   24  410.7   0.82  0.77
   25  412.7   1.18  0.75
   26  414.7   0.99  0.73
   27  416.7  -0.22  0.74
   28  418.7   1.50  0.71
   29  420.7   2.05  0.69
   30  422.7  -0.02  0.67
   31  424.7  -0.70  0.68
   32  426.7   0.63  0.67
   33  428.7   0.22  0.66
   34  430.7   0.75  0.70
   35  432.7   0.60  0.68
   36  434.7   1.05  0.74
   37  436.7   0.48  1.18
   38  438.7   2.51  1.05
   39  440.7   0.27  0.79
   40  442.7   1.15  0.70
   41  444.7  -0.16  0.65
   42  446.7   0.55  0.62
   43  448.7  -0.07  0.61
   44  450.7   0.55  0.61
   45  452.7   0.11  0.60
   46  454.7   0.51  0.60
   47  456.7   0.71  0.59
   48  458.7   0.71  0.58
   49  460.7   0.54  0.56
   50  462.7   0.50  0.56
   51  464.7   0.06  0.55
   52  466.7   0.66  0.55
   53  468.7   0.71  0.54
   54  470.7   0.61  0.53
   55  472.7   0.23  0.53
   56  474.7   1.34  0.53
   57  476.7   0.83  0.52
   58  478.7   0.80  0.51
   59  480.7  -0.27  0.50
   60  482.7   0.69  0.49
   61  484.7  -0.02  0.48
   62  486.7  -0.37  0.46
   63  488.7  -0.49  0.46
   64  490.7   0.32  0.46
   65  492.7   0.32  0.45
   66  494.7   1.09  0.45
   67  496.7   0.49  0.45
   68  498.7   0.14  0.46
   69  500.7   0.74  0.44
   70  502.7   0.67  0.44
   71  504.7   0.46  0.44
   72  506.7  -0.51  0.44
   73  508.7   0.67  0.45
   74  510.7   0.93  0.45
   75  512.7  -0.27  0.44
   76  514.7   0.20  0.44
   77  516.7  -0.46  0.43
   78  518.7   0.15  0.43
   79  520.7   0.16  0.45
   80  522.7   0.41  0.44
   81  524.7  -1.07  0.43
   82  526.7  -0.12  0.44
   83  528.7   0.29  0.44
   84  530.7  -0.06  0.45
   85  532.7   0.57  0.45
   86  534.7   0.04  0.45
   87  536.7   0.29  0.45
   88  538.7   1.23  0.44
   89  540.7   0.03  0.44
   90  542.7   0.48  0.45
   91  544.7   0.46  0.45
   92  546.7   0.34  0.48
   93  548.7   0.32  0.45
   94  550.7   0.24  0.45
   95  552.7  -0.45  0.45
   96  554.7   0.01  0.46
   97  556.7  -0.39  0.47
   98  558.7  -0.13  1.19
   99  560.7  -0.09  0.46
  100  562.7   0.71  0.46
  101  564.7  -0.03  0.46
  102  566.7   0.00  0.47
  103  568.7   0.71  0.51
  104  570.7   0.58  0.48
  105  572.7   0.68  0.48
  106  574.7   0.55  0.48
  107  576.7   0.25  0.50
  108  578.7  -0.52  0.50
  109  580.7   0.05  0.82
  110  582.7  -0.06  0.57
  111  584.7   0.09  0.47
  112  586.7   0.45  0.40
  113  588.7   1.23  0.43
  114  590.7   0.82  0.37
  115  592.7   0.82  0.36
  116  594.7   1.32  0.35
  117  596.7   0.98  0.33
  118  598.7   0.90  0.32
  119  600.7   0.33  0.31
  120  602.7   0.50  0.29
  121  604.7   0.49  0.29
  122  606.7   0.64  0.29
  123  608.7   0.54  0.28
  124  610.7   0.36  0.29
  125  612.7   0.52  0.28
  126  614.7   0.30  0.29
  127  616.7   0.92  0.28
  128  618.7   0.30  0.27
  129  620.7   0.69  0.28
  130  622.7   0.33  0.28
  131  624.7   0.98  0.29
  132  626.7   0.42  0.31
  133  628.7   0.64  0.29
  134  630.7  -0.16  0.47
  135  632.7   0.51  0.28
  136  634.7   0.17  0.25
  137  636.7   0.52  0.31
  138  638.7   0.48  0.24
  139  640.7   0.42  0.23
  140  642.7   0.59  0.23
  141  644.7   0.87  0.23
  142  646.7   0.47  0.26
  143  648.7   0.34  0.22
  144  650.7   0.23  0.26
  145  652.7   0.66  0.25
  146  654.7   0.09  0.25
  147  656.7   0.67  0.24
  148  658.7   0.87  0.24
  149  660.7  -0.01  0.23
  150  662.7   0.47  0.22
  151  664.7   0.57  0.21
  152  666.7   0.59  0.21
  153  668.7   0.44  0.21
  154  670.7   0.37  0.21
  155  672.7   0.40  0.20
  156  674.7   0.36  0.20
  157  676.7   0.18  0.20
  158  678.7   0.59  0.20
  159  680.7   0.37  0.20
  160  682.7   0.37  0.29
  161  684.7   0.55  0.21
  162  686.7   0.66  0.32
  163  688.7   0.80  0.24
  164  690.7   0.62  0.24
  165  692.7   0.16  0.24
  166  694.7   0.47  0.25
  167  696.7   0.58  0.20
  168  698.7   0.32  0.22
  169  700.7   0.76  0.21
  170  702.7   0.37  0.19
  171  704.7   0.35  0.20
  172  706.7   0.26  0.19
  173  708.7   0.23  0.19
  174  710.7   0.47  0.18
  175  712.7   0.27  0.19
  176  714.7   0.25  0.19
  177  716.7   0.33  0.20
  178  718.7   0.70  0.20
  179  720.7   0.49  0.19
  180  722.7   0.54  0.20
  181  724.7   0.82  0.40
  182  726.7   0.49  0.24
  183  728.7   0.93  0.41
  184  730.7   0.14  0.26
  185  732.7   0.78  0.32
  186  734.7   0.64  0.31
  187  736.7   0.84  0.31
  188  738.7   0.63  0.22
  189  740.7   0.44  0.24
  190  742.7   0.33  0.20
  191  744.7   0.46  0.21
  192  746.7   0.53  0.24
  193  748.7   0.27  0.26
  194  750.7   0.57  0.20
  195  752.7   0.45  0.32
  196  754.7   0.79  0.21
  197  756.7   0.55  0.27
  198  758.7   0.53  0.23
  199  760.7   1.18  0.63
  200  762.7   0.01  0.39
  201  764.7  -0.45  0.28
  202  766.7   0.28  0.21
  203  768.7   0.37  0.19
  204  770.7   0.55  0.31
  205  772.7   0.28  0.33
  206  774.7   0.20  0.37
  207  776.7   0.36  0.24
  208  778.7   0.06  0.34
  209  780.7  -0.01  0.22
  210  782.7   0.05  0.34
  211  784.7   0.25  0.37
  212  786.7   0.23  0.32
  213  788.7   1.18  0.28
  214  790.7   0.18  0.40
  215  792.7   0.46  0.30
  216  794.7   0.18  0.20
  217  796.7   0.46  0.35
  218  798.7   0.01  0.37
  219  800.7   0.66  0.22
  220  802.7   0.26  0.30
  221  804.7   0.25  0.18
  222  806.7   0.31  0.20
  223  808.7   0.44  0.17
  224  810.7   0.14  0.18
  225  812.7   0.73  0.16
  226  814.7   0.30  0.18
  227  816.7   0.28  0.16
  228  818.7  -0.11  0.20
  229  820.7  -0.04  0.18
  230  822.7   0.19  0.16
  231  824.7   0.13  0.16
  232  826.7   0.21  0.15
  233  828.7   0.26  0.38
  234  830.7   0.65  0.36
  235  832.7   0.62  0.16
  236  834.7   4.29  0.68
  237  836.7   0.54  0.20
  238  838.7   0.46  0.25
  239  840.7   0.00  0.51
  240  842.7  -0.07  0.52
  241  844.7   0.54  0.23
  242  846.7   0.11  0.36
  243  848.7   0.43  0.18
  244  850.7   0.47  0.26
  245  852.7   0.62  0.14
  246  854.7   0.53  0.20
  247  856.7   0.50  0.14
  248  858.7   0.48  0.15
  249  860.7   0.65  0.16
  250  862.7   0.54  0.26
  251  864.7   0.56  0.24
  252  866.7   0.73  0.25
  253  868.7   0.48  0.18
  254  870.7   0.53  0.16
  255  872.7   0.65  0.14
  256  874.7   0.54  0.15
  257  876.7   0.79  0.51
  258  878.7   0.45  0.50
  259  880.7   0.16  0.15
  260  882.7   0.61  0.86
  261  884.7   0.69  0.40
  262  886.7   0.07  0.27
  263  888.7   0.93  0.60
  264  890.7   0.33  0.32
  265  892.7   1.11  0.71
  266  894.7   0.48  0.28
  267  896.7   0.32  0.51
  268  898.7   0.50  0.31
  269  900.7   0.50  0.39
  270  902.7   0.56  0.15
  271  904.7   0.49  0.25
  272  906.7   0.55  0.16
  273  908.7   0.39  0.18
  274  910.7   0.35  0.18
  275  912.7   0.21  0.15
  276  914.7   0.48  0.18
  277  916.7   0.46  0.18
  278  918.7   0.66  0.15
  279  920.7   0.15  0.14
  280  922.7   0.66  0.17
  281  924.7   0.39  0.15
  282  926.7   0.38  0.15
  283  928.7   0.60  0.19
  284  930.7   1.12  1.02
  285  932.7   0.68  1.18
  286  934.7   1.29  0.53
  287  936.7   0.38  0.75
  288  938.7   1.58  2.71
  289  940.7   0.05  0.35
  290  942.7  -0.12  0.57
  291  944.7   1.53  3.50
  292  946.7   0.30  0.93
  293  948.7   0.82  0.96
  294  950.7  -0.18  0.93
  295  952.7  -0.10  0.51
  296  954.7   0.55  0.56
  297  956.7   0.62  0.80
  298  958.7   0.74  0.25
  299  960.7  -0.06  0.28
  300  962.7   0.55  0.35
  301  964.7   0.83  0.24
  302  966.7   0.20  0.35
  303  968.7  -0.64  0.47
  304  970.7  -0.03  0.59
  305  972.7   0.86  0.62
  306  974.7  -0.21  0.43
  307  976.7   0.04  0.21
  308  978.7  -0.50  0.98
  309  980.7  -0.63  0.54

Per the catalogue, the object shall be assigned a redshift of 1.24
